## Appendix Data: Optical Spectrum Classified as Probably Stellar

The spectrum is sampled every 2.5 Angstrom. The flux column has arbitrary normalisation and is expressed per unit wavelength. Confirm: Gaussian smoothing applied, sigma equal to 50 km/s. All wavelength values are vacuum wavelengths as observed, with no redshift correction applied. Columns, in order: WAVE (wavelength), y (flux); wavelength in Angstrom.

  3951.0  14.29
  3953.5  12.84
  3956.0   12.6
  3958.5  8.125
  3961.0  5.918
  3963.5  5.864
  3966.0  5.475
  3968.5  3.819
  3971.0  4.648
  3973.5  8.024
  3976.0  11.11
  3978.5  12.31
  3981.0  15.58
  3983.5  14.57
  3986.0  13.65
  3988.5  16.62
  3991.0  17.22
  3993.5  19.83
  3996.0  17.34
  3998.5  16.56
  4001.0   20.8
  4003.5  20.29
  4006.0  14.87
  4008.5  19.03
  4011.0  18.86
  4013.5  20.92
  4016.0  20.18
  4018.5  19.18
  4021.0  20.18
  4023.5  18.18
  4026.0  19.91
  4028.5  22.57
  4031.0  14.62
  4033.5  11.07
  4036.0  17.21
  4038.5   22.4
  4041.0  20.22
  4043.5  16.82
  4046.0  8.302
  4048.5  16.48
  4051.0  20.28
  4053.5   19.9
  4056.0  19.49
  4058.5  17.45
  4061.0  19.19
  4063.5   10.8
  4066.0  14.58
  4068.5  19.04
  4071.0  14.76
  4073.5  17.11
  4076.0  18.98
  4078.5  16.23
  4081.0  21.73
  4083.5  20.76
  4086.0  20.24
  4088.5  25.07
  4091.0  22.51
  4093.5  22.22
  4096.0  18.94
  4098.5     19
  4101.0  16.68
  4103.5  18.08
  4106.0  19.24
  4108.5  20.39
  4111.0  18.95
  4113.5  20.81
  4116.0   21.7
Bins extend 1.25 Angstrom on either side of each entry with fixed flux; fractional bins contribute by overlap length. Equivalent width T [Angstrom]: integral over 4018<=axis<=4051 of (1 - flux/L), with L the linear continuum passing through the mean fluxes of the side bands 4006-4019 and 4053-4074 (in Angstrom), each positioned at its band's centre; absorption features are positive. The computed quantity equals 1.2 Angstrom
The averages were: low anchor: 19.2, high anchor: 16.8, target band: 17.5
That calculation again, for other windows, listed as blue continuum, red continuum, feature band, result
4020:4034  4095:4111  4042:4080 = 3.5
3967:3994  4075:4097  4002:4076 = -4.7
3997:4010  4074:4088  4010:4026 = -0.9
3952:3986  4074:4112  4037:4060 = -2.6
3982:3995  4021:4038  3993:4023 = -3.4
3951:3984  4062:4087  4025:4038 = -2.9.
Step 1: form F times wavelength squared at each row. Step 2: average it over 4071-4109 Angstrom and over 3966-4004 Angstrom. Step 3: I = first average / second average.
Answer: 1.50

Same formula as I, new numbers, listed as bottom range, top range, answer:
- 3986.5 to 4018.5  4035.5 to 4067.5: 0.95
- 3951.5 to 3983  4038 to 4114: 2.15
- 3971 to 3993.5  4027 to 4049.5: 1.27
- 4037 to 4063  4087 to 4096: 1.29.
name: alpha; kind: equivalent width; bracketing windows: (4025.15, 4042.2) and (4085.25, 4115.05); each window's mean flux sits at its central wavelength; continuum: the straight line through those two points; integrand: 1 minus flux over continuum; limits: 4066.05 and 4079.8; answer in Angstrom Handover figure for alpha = 1.7 Angstrom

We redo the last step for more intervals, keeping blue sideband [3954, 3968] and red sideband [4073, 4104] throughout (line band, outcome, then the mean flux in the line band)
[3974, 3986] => -4.47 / 13.1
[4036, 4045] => -2.27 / 19.1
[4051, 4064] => -0.87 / 18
